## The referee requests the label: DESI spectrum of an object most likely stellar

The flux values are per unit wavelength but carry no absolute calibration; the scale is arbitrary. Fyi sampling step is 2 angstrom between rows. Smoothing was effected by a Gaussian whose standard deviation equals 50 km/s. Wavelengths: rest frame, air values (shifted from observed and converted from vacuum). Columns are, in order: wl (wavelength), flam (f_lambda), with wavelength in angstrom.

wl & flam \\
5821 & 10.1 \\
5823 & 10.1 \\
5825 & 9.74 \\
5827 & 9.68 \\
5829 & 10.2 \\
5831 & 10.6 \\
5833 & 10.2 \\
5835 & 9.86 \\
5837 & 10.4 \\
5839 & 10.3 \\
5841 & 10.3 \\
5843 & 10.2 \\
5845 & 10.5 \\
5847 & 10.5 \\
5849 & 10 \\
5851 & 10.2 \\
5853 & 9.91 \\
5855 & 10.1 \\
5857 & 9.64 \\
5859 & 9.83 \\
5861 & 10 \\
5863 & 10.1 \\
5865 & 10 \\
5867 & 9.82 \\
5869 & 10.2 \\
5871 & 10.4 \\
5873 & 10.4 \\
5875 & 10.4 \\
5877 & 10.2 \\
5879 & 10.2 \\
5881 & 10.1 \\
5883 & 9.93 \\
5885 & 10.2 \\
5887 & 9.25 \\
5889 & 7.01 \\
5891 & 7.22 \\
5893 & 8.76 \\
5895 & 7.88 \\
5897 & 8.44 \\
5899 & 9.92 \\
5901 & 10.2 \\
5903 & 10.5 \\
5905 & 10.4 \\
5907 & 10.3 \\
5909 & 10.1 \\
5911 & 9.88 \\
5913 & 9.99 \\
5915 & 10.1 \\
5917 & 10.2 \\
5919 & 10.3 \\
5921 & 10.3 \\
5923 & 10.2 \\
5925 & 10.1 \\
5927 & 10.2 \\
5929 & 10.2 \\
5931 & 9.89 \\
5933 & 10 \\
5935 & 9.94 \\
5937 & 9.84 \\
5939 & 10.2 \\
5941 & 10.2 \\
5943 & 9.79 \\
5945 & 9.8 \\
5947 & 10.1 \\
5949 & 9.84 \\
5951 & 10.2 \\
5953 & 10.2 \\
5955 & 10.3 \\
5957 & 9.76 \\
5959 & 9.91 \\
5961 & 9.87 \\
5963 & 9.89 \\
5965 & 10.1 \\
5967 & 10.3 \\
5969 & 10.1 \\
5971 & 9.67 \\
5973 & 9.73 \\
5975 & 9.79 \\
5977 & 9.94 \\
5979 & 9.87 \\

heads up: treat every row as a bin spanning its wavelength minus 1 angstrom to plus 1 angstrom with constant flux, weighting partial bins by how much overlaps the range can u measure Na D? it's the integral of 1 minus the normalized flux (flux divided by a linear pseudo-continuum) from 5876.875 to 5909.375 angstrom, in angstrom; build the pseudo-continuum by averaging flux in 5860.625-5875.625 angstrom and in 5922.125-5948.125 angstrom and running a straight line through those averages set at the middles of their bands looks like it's 2.3 angstrom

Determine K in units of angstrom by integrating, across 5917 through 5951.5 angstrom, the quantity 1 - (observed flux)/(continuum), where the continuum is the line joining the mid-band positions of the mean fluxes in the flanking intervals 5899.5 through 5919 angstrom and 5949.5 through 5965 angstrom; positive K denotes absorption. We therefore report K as 0.1 angstrom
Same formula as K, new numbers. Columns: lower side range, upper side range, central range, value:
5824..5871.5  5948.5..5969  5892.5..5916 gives 0.8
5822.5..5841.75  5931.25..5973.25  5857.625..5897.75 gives 2.2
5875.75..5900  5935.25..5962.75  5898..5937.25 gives -2.5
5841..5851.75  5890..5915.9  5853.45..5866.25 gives 0.2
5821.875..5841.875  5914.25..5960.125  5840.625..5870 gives 0.1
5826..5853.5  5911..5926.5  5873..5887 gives 0.1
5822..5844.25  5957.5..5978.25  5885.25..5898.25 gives 2.3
